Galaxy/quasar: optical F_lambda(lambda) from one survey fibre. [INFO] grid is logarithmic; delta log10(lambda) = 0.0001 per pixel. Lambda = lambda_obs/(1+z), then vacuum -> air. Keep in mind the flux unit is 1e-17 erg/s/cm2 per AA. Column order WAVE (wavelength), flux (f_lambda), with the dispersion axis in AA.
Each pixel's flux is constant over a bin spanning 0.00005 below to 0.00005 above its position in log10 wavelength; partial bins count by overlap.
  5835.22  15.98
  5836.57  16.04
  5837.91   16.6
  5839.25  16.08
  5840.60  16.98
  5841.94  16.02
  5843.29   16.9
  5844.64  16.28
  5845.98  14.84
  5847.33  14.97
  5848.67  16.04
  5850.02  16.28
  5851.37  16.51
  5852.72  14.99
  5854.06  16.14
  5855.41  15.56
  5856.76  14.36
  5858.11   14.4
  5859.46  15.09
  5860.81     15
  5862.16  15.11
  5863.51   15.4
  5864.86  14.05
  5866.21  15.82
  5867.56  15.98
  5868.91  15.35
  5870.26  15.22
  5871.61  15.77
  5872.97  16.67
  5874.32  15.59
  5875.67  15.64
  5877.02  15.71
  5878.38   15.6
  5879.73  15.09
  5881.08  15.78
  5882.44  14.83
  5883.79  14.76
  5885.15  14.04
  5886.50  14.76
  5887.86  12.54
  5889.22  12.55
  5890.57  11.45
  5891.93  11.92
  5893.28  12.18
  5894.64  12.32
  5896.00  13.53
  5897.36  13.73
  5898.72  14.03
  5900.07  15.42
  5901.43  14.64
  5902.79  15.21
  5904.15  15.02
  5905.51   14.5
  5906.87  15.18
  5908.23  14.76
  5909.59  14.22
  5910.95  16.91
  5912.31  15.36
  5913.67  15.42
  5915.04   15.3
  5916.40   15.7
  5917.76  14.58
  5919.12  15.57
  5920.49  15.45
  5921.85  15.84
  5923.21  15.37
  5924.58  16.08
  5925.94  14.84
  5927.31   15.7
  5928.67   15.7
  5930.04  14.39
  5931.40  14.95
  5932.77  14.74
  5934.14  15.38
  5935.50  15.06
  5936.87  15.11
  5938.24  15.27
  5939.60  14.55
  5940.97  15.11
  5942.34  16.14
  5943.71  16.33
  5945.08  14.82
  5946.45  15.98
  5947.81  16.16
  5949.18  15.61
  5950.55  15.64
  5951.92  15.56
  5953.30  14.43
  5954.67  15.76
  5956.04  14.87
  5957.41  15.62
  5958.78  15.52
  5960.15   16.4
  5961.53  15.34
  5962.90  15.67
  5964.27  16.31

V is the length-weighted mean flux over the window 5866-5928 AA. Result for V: 14.8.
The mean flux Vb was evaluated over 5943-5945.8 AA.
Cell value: 15.6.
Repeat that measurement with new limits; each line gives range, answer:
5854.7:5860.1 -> 14.8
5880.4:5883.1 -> 15.3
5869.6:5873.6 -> 15.9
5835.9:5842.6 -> 16.4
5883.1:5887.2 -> 14.5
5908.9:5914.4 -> 15.5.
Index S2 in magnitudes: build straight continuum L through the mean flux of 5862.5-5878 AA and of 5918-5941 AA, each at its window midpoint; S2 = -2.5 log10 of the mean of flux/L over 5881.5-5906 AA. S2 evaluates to 0.12 mag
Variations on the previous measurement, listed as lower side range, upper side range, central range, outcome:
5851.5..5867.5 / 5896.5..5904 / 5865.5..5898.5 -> 0.03 mag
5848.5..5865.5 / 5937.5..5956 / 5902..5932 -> 0.01 mag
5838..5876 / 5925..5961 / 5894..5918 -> 0.05 mag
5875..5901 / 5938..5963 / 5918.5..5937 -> -0.02 mag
